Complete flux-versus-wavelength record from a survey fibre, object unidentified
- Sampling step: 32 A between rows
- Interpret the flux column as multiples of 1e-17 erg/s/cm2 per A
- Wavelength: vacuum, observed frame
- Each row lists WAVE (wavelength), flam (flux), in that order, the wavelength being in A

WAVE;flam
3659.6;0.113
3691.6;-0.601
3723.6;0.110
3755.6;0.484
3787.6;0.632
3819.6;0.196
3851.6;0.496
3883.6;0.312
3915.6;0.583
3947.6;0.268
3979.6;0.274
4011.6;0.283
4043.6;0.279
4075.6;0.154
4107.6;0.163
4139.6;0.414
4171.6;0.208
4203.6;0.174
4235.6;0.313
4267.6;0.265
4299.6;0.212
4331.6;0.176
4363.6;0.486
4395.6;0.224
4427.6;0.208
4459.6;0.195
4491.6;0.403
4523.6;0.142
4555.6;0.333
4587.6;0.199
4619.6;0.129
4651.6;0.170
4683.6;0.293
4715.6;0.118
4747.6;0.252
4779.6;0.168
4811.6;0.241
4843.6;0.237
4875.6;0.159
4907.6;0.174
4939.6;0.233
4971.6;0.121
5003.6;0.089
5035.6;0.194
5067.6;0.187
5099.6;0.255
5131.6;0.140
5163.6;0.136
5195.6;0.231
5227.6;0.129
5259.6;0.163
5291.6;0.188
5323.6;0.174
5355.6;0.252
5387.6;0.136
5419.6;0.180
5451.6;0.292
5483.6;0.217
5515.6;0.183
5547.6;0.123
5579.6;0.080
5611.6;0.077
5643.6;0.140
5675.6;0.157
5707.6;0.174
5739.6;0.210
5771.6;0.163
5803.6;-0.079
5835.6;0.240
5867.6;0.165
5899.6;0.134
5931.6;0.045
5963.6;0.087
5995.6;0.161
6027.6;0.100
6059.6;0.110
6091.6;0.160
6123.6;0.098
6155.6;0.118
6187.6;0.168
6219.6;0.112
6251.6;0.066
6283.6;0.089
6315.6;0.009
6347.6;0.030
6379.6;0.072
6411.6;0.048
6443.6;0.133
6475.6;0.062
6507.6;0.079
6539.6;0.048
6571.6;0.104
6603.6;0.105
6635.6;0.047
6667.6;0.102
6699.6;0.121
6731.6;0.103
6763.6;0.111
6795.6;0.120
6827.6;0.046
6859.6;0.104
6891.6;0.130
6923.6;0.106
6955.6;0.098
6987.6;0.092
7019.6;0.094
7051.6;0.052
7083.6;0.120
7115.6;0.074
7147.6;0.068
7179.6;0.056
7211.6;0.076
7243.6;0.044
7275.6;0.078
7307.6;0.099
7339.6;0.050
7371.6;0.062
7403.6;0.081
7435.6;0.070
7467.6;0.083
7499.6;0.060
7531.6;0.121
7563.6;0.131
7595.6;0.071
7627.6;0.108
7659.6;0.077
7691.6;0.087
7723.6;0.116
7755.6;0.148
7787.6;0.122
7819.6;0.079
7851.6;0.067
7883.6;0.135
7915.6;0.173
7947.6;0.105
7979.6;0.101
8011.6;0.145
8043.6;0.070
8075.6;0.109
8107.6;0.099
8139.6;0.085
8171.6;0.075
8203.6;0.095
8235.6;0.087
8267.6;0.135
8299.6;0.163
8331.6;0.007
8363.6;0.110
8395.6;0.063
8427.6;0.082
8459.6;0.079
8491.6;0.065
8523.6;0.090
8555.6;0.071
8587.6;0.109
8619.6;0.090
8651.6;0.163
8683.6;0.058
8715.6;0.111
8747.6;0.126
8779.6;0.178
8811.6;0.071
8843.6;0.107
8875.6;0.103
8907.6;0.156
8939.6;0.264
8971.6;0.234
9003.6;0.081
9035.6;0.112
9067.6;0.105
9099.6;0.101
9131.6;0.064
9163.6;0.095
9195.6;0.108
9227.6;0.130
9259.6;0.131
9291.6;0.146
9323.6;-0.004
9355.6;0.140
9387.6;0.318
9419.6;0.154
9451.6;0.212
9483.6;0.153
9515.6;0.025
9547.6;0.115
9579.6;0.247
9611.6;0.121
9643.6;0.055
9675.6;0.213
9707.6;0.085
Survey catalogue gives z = 1.40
